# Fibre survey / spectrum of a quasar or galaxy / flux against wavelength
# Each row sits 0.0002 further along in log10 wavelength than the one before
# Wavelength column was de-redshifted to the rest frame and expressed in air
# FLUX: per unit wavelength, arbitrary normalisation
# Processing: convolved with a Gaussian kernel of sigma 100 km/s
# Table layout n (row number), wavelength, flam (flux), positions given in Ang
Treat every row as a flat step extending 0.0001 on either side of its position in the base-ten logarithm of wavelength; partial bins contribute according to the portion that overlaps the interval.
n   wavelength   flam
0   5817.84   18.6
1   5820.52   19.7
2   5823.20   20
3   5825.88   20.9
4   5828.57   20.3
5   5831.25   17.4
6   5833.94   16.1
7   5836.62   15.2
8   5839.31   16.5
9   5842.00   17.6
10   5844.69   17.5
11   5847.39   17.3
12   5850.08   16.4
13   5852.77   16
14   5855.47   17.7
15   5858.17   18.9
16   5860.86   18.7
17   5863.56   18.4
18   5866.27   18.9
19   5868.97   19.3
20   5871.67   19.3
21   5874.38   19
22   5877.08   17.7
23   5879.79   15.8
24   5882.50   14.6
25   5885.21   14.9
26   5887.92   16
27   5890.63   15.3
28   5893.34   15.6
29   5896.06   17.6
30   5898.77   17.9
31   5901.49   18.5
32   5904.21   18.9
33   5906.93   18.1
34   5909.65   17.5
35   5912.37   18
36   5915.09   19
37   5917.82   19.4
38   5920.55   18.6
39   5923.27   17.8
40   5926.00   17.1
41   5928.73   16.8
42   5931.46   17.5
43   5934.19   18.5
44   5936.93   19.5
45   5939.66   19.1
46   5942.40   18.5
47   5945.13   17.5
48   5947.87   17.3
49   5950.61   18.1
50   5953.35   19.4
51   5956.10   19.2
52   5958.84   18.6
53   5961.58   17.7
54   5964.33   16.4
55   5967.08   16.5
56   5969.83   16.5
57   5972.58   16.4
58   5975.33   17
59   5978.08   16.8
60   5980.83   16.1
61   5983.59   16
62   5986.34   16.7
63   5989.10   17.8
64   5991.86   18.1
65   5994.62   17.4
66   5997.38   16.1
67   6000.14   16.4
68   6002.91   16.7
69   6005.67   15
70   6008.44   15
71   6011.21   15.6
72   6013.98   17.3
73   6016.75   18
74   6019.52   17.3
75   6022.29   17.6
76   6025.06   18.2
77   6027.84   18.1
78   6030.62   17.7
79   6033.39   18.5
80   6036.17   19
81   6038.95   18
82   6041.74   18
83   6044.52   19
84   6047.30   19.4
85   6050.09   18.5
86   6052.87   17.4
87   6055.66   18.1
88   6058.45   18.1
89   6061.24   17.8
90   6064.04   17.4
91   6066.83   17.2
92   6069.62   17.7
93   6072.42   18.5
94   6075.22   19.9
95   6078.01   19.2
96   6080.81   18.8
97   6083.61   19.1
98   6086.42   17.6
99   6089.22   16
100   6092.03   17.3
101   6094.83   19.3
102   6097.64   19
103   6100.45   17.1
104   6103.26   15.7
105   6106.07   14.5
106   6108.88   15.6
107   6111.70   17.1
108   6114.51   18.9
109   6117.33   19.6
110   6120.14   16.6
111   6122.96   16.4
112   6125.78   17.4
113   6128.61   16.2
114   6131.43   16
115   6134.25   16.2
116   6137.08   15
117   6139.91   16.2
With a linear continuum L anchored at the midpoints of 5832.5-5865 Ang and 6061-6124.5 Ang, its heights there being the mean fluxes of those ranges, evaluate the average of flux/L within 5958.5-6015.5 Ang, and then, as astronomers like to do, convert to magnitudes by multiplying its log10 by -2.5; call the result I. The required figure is 0.05 mag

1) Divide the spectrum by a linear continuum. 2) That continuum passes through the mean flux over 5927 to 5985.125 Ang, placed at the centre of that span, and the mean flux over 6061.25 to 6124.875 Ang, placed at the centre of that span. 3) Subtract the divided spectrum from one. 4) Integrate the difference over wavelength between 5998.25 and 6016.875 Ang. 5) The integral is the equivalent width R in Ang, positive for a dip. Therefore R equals 1.5 Ang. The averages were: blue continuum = 17.6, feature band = 16.2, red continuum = 17.7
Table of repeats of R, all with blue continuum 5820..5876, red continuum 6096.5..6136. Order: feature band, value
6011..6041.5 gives -1.0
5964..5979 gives 0.8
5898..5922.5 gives -0.8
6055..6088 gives -2.4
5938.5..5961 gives -1.0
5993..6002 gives 0.4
